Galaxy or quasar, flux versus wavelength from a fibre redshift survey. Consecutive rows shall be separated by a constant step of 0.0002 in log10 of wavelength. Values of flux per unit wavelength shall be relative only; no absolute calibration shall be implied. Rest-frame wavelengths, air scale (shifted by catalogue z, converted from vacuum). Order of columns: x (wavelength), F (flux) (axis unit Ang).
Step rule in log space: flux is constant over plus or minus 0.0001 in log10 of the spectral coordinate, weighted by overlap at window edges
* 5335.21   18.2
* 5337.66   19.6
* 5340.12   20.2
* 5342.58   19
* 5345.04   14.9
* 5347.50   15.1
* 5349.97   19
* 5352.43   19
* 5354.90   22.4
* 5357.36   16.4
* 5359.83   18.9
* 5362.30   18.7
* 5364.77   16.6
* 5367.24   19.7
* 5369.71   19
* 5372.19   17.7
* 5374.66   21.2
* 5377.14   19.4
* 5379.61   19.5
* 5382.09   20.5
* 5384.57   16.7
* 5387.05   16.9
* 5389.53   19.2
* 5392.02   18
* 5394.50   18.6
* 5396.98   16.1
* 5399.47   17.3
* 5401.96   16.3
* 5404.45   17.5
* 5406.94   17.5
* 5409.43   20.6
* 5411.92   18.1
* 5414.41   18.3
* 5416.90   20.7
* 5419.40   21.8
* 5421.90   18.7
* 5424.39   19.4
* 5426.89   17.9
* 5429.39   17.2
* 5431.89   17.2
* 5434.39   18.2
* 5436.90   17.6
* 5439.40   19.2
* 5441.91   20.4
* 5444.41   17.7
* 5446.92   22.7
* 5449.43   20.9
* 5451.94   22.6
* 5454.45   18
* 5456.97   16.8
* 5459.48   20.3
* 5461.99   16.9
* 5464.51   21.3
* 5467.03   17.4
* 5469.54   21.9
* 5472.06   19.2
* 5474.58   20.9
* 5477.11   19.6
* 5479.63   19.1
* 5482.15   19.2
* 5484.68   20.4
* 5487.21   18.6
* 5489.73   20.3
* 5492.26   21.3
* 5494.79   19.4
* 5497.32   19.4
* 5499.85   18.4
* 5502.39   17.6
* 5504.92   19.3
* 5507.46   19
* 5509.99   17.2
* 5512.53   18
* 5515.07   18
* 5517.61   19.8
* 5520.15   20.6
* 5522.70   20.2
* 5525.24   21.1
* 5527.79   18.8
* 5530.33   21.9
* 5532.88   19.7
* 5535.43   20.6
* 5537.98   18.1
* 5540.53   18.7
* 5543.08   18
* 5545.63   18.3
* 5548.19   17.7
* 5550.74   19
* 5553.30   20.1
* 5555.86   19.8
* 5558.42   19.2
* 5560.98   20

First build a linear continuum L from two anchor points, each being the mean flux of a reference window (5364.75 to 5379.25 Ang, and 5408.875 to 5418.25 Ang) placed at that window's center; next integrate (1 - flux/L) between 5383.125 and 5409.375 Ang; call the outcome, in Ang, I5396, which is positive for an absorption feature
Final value 2.3 Ang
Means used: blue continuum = 19.2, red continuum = 19.4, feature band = 17.6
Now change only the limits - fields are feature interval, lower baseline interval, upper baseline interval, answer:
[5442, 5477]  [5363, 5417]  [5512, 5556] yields -1.7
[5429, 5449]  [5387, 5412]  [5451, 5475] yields -0.1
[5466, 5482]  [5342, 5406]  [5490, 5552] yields -0.7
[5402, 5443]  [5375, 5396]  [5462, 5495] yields 0.9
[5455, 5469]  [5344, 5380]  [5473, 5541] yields 0.3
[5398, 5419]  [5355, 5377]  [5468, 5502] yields 0.8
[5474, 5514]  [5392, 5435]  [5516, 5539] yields 0.7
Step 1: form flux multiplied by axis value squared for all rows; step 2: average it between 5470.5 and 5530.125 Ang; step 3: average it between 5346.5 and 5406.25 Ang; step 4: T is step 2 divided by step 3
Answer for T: 1.1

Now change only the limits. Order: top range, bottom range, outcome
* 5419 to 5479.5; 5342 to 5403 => 1.09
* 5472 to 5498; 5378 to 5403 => 1.14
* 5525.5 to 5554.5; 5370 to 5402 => 1.11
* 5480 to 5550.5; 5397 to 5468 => 1.05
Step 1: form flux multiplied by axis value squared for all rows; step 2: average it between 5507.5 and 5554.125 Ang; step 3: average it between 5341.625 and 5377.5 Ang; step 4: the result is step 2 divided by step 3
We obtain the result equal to 1.11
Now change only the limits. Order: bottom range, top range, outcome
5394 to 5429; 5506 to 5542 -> 1.10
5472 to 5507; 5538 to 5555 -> 0.98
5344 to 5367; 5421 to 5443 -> 1.05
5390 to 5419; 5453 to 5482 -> 1.08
